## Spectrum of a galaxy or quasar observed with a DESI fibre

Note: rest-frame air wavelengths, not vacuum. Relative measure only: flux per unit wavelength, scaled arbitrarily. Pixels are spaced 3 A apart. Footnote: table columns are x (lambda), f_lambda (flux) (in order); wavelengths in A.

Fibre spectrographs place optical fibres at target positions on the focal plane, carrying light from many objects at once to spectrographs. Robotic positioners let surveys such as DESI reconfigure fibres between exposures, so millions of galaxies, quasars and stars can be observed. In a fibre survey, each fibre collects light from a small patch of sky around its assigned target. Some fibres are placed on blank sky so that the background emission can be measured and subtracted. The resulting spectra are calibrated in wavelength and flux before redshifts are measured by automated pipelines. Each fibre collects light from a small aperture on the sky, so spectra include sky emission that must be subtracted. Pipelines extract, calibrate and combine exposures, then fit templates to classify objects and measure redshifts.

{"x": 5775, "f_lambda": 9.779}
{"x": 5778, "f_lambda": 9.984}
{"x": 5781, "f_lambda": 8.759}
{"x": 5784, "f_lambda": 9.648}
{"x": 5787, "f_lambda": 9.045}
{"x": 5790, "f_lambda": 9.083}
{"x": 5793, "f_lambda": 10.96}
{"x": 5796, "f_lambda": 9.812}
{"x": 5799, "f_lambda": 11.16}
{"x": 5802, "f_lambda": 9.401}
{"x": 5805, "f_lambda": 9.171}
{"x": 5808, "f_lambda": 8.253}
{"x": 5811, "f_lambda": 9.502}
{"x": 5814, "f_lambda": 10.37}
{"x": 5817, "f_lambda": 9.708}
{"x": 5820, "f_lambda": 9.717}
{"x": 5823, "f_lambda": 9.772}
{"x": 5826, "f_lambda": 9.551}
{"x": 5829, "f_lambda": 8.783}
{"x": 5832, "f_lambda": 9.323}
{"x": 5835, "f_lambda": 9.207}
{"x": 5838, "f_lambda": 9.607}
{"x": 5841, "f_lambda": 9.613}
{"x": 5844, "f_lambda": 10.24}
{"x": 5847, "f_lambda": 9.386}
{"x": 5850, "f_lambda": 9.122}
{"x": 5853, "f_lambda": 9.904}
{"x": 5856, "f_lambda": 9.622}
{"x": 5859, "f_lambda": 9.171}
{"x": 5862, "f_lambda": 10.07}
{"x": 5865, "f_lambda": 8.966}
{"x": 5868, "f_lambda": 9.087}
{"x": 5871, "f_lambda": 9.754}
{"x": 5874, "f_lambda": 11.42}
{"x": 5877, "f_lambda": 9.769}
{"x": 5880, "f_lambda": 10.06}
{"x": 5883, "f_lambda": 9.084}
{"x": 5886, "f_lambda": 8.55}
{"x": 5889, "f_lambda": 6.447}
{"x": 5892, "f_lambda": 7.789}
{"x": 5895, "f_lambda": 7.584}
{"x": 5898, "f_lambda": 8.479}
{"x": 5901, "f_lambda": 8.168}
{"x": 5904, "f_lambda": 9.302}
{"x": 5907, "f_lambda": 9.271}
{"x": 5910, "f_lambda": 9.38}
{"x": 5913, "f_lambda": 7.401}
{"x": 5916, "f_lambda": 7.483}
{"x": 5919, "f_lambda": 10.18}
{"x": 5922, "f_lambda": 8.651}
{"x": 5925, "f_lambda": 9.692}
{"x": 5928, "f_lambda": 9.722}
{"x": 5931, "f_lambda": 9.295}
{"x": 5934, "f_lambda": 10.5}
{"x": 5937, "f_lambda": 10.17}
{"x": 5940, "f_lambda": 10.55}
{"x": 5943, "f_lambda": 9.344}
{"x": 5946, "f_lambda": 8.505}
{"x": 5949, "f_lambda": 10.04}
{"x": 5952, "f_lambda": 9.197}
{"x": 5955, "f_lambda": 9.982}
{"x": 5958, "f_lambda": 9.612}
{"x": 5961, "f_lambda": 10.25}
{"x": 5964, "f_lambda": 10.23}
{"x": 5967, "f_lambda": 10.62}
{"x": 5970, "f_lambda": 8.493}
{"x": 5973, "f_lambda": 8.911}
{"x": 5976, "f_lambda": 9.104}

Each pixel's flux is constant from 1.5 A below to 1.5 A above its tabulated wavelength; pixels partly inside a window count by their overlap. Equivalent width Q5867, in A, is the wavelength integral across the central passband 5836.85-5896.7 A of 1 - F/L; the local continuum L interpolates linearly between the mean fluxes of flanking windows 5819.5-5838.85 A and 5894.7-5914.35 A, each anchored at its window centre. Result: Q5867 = -1.73 A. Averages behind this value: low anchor 9.4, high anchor 8.58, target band 9.26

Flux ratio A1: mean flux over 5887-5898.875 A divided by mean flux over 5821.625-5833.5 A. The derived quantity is 0.81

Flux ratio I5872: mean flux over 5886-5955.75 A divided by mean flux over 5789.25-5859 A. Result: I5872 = 0.93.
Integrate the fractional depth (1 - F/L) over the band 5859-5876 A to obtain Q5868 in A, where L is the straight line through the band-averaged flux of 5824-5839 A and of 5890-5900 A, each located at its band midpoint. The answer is -2.61 A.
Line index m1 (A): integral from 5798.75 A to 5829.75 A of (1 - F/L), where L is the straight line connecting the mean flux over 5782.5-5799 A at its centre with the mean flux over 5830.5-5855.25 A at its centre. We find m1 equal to 0.6 A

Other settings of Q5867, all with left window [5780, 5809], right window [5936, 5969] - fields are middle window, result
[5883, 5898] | 2.93 A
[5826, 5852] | 0.58 A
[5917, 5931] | 0.47 A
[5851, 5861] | 0.11 A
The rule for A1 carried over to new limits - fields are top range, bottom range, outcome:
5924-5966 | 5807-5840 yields 1.04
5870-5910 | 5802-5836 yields 0.95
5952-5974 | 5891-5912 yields 1.13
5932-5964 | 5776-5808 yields 1.02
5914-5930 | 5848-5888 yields 0.95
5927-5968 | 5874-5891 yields 1.10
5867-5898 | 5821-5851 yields 0.94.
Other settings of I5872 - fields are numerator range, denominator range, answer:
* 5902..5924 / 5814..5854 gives 0.92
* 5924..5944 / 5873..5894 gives 1.11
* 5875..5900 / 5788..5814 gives 0.88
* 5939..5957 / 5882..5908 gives 1.16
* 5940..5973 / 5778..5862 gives 1.01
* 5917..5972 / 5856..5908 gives 1.08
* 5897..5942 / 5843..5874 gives 0.96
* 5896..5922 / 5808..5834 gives 0.91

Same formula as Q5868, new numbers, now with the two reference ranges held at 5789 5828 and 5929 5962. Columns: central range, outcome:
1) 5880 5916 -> 5.2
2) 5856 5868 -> 0.4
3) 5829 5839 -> 0.5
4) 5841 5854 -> 0.1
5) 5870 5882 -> -0.6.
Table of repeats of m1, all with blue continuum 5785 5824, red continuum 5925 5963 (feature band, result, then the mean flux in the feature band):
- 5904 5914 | 0.93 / 8.84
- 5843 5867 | 0.44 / 9.54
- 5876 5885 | 0.15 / 9.57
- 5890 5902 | 2.23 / 7.93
